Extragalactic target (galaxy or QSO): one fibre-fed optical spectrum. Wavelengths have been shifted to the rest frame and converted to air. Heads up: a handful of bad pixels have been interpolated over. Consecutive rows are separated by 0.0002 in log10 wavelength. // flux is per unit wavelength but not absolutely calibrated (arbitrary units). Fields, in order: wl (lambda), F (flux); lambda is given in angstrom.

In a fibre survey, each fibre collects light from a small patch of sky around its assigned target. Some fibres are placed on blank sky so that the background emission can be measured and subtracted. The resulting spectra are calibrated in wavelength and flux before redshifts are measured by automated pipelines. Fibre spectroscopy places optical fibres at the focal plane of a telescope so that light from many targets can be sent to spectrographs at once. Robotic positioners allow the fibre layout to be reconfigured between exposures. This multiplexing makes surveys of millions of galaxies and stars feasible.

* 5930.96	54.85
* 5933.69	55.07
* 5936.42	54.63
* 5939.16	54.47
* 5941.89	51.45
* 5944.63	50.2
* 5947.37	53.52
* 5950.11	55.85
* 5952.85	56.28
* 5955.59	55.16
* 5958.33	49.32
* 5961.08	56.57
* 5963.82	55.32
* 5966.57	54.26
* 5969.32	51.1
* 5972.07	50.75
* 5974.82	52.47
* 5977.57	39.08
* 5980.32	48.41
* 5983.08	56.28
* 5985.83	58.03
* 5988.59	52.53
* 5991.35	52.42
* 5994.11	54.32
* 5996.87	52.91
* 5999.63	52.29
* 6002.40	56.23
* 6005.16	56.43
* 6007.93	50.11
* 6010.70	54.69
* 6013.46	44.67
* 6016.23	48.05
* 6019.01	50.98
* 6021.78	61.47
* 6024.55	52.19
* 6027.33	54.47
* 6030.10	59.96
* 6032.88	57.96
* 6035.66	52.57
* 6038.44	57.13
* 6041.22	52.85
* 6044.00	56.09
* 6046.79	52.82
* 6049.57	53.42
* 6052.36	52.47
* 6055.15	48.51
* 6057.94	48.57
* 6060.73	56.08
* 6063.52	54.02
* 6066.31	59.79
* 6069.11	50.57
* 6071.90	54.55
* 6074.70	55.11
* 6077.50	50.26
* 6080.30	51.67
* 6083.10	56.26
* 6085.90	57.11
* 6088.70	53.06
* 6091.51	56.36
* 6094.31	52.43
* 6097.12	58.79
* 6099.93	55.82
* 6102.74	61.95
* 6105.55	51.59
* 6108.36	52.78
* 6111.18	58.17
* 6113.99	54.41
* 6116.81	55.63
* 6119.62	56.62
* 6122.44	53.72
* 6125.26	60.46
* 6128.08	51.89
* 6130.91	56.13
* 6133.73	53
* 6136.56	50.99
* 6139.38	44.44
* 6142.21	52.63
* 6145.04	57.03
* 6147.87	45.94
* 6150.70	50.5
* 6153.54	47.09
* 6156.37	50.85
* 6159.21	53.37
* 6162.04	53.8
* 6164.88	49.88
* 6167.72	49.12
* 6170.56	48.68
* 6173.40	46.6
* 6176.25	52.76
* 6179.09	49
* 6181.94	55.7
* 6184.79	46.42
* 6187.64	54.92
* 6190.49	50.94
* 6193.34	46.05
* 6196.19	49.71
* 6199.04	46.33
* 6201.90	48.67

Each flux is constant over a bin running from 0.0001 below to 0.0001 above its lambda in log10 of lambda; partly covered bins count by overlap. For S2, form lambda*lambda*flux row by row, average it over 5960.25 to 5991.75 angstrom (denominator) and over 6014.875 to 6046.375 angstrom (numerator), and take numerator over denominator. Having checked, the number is 1.07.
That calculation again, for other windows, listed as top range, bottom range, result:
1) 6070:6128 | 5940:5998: 1.09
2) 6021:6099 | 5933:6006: 1.06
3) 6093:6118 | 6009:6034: 1.07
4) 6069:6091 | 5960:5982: 1.10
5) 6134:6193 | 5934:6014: 1.02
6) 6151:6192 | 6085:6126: 0.93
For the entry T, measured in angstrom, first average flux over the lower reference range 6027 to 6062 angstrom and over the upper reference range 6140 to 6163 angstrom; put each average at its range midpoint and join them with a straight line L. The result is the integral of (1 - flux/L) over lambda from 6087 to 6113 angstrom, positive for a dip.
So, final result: -1.55 angstrom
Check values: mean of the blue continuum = 54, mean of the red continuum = 51.1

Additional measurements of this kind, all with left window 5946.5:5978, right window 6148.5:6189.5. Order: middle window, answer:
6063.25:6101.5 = -2.41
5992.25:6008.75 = -0.43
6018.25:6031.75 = -1.02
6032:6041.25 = -0.58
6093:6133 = -3.55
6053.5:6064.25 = 0.02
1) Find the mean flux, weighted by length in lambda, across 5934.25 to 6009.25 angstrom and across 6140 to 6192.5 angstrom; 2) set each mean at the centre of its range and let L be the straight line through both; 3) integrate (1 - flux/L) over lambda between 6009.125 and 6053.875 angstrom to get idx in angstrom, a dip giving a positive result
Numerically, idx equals -1.32 angstrom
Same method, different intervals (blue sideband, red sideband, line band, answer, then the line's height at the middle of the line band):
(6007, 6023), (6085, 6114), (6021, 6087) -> -1.06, 53.5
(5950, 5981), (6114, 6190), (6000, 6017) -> 0.03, 52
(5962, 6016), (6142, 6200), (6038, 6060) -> -0.45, 51.6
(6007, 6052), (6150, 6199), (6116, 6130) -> -1.15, 51.5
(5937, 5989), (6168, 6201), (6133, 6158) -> 0.00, 50.2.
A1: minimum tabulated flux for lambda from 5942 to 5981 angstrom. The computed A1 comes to 39.08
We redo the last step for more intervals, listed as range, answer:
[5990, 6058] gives 44.67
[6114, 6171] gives 44.44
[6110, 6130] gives 51.89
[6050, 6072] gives 48.51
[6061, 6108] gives 50.26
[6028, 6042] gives 52.57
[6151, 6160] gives 47.09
